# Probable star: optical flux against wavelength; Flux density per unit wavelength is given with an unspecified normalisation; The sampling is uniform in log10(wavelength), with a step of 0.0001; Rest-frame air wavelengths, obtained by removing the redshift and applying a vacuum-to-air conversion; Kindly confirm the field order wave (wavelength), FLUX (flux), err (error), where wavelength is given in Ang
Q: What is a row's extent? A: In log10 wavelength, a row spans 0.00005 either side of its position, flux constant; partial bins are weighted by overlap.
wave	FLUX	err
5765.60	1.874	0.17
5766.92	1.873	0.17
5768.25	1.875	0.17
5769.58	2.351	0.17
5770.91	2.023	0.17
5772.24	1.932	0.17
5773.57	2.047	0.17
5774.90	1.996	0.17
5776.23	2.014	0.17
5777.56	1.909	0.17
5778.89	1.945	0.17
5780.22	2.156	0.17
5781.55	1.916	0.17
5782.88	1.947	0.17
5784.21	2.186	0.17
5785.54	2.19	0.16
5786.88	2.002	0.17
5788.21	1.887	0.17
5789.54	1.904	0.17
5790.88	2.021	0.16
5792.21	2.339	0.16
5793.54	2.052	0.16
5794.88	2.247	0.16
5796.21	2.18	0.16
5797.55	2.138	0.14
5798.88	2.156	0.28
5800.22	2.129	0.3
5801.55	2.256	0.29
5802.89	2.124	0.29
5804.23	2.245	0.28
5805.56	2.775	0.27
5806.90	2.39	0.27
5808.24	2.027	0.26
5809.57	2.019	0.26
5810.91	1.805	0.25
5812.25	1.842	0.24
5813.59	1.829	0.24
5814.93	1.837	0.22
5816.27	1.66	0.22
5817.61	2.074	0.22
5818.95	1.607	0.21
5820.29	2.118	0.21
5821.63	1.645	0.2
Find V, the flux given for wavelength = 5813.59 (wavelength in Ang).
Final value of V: 1.829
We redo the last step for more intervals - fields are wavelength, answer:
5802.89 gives 2.124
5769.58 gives 2.351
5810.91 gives 1.805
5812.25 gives 1.842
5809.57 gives 2.019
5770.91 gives 2.023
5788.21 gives 1.887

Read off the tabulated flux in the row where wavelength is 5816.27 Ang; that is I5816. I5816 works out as 1.66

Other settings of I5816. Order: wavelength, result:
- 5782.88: 1.947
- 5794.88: 2.247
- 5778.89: 1.945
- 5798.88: 2.156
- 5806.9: 2.39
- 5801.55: 2.256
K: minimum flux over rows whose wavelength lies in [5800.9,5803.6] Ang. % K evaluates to 2.124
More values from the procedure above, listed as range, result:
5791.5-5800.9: 2.052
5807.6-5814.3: 1.805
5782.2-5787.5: 1.947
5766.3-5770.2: 1.873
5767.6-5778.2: 1.875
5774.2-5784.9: 1.909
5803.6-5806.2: 2.245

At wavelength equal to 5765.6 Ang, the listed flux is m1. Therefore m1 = 1.874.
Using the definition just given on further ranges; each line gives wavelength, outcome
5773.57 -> 2.047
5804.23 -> 2.245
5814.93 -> 1.837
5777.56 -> 1.909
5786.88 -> 2.002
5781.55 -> 1.916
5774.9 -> 1.996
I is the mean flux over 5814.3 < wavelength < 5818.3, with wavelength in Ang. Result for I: 1.86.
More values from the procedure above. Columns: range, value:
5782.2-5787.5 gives 2.08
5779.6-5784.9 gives 2.05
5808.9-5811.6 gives 1.91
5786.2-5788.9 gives 1.94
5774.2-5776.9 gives 2.01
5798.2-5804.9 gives 2.18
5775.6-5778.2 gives 1.96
